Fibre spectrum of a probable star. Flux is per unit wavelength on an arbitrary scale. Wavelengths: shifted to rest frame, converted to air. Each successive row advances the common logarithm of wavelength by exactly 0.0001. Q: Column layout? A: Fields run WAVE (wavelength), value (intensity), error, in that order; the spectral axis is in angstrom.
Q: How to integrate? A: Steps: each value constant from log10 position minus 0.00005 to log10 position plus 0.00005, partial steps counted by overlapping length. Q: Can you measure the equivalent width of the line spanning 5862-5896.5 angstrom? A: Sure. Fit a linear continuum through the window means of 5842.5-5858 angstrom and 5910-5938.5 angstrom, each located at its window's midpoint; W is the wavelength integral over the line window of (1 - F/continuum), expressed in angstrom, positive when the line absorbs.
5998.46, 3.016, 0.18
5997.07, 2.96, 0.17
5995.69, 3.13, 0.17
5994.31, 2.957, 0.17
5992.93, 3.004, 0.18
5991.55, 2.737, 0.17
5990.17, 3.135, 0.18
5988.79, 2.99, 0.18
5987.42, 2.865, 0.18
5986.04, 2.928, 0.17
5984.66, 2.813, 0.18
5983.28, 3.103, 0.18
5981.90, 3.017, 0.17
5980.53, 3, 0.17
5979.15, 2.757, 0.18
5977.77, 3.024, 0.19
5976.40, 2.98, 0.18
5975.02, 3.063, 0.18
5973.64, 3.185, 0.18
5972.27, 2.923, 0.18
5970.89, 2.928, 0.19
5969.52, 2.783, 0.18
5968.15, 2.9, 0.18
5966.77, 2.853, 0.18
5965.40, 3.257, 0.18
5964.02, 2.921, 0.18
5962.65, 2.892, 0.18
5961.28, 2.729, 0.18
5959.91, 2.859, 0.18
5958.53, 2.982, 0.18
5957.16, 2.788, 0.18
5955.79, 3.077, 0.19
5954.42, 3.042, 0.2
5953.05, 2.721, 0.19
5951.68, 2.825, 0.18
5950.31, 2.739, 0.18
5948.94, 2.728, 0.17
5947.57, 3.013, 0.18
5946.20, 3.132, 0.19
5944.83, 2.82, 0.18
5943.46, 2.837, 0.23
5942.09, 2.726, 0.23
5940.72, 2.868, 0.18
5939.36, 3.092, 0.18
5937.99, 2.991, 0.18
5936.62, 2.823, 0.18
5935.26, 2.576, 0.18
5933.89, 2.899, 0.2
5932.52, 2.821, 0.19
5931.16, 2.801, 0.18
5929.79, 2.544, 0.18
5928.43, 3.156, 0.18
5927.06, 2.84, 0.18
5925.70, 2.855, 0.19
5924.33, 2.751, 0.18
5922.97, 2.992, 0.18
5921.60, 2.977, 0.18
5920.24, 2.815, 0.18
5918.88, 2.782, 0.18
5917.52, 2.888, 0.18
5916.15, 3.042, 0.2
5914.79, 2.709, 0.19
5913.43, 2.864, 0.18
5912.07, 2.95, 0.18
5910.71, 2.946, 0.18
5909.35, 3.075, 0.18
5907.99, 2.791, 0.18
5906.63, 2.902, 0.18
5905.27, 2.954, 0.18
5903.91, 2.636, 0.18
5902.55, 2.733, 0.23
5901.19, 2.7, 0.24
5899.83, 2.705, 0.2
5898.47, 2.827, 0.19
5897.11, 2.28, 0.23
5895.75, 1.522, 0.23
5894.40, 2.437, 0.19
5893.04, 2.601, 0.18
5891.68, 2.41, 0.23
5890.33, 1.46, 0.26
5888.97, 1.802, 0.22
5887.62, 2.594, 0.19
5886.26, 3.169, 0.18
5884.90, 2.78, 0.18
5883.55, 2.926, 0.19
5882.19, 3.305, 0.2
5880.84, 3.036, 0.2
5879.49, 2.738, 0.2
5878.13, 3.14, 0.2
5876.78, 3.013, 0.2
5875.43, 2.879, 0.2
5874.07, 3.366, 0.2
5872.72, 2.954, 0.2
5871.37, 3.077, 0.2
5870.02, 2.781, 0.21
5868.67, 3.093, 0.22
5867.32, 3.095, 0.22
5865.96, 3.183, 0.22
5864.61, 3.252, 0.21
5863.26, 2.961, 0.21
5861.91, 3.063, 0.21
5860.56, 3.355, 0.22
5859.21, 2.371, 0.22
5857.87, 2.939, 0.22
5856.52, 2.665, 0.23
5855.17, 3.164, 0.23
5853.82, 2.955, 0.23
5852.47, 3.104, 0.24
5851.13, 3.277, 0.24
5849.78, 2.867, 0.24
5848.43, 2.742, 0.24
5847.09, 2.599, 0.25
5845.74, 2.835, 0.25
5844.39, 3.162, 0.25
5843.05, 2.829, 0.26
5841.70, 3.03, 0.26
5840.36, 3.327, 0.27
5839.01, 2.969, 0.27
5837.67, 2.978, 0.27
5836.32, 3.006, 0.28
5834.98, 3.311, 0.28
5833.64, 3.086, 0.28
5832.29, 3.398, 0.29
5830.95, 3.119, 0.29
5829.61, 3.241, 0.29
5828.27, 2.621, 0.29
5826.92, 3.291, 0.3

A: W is 1.4 angstrom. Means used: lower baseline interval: 2.93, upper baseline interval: 2.86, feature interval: 2.79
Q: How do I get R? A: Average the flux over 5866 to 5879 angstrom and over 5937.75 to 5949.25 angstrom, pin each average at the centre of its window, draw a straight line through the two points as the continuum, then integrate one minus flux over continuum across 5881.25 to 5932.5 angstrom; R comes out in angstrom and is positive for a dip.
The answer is 4.5 angstrom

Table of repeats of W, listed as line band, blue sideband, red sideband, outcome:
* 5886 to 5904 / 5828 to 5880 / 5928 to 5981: 3.5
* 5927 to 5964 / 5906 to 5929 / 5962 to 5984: 0.9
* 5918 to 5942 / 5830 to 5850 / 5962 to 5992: 1.0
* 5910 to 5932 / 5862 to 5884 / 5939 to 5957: 0.6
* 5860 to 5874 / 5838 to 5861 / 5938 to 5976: -0.7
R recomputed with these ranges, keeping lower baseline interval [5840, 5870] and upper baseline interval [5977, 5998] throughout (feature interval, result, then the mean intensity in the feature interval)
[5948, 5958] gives 0.4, 2.85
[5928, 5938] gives 0.6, 2.81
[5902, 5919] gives 0.6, 2.87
